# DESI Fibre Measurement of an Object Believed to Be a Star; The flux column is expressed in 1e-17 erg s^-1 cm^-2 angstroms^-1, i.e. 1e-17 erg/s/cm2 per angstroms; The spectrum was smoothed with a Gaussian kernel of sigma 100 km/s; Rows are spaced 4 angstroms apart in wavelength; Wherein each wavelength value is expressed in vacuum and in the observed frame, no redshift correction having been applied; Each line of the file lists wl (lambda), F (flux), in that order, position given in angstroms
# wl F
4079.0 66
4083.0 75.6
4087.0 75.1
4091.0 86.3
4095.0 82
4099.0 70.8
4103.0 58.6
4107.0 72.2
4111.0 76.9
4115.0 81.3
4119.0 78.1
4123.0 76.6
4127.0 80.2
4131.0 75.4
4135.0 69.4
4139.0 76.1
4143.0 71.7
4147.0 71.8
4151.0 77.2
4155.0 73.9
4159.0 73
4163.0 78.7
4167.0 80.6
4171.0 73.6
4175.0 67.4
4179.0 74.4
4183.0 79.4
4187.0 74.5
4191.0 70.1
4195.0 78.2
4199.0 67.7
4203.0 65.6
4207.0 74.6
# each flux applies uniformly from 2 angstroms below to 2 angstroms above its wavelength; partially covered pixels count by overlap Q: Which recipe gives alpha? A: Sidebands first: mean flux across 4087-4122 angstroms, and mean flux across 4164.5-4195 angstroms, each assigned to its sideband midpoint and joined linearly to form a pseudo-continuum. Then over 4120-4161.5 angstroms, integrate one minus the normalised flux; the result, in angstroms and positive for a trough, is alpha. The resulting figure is 0.3 angstroms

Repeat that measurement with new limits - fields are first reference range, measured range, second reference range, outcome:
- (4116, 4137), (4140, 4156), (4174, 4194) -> 0.3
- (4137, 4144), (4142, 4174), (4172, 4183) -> -0.6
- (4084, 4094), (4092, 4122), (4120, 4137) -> 1.3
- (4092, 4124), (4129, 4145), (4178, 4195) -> 0.4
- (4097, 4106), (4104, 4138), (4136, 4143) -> -2.9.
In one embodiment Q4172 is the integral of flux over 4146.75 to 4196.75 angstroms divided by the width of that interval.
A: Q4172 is 74.9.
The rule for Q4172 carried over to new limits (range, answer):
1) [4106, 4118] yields 77.3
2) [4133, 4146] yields 72.4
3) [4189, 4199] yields 72.9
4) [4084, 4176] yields 75.2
